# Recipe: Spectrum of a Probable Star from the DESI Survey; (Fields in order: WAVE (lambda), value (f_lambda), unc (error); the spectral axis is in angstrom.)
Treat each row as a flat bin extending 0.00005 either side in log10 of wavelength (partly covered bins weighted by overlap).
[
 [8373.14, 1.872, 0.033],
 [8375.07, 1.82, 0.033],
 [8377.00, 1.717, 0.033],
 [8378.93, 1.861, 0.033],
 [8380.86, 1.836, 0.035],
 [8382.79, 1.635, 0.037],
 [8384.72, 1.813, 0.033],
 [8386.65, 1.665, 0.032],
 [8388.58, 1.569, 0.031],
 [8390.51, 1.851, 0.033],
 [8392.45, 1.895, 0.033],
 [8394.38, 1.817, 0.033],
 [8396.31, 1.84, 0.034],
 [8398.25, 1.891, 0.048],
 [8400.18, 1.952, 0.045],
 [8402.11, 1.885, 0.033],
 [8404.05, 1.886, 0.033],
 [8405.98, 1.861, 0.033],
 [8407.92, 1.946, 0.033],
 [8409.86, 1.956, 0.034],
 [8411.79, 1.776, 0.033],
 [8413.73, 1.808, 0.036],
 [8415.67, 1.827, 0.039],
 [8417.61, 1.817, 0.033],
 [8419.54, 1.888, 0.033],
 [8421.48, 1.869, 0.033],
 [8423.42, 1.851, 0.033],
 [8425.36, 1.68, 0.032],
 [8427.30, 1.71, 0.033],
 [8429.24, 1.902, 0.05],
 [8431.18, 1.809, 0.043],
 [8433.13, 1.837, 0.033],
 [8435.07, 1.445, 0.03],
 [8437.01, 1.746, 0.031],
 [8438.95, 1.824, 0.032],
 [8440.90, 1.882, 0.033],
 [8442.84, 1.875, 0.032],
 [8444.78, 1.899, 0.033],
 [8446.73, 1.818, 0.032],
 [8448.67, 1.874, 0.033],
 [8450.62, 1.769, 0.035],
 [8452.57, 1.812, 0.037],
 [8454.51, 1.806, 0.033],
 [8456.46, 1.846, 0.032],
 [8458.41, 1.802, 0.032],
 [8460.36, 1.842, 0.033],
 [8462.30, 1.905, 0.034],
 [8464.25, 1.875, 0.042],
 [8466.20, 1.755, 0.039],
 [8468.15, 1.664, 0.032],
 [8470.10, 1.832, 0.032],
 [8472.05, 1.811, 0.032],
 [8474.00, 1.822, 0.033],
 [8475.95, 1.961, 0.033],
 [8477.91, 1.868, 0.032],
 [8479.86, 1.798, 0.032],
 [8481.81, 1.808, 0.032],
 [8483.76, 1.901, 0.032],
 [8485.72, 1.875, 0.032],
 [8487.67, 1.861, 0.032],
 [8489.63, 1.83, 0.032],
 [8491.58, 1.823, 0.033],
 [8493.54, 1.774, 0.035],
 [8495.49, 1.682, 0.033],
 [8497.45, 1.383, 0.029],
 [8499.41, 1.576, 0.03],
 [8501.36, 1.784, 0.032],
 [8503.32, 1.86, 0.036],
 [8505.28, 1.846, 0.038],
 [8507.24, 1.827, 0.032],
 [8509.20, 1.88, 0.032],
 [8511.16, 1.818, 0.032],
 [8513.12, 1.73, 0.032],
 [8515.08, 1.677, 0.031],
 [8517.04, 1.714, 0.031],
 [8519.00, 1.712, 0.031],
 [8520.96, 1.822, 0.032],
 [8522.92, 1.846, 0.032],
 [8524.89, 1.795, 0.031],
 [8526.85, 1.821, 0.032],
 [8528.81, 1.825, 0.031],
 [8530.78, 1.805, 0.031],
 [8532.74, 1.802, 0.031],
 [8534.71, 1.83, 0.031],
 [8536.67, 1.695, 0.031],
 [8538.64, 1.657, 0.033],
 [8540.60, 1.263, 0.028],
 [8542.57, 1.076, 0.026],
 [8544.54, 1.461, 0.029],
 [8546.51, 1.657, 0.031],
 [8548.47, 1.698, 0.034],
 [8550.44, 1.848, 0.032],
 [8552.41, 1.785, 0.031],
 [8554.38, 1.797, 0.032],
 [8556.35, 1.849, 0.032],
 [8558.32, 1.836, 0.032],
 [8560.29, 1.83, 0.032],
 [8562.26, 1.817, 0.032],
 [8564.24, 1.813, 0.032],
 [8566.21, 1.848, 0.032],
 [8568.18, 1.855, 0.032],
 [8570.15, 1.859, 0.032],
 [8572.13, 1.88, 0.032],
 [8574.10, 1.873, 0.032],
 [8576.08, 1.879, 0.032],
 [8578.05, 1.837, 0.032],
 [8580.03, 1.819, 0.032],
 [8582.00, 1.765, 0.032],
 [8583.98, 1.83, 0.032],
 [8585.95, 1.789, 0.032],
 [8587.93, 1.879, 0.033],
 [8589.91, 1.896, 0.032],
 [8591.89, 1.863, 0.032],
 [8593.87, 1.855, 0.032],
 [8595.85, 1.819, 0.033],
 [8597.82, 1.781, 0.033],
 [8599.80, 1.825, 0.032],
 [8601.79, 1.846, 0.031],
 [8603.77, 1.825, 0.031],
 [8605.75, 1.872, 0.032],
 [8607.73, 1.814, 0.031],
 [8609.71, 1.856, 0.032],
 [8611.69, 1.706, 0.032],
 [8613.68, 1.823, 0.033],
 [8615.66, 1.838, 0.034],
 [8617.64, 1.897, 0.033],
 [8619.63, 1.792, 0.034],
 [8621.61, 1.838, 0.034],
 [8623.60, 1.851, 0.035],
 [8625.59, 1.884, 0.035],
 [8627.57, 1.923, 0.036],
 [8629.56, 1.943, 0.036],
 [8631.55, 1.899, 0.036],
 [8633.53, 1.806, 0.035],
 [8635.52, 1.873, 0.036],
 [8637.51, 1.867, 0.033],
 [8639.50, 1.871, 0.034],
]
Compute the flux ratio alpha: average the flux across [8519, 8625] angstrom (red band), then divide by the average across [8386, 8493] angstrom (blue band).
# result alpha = 1.0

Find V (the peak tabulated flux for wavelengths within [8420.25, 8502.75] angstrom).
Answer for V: 1.961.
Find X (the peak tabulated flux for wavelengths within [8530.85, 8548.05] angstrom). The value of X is 1.83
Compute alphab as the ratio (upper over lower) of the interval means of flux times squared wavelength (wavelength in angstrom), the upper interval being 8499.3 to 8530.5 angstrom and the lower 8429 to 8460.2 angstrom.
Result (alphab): 1.0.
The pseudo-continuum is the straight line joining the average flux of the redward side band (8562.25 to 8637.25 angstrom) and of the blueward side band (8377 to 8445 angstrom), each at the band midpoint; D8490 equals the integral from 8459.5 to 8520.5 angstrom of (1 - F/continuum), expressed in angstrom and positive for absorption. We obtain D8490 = 1.2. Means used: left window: 1.82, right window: 1.84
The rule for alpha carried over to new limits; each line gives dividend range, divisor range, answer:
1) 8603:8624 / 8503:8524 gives 1.02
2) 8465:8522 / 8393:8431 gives 0.96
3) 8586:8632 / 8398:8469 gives 1.01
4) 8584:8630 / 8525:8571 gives 1.07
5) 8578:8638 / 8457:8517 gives 1.03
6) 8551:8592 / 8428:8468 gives 1.01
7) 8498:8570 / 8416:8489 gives 0.96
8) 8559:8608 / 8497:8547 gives 1.08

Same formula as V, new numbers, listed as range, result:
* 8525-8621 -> 1.897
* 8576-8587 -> 1.879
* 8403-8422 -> 1.956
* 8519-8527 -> 1.846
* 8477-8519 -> 1.901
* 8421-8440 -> 1.902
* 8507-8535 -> 1.88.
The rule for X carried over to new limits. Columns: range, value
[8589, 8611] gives 1.896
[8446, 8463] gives 1.905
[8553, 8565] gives 1.849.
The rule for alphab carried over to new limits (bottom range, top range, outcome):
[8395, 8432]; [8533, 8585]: 0.98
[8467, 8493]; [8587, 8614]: 1.03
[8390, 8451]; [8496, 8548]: 0.95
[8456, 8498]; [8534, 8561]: 0.93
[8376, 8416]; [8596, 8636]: 1.07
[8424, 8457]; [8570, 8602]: 1.06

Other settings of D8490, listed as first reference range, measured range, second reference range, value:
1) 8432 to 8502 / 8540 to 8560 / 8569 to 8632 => 2.03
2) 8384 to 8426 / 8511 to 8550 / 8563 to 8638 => 3.32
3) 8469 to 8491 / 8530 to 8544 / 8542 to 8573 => 1.55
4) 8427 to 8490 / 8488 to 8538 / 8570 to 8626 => 1.65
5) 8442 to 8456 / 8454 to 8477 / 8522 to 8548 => -0.33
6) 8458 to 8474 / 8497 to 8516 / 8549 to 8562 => 0.70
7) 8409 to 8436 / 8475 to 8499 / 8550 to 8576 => 0.33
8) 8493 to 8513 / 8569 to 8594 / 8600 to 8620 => -0.60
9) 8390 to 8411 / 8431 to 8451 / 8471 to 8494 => 0.74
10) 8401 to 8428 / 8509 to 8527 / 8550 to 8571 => 0.57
